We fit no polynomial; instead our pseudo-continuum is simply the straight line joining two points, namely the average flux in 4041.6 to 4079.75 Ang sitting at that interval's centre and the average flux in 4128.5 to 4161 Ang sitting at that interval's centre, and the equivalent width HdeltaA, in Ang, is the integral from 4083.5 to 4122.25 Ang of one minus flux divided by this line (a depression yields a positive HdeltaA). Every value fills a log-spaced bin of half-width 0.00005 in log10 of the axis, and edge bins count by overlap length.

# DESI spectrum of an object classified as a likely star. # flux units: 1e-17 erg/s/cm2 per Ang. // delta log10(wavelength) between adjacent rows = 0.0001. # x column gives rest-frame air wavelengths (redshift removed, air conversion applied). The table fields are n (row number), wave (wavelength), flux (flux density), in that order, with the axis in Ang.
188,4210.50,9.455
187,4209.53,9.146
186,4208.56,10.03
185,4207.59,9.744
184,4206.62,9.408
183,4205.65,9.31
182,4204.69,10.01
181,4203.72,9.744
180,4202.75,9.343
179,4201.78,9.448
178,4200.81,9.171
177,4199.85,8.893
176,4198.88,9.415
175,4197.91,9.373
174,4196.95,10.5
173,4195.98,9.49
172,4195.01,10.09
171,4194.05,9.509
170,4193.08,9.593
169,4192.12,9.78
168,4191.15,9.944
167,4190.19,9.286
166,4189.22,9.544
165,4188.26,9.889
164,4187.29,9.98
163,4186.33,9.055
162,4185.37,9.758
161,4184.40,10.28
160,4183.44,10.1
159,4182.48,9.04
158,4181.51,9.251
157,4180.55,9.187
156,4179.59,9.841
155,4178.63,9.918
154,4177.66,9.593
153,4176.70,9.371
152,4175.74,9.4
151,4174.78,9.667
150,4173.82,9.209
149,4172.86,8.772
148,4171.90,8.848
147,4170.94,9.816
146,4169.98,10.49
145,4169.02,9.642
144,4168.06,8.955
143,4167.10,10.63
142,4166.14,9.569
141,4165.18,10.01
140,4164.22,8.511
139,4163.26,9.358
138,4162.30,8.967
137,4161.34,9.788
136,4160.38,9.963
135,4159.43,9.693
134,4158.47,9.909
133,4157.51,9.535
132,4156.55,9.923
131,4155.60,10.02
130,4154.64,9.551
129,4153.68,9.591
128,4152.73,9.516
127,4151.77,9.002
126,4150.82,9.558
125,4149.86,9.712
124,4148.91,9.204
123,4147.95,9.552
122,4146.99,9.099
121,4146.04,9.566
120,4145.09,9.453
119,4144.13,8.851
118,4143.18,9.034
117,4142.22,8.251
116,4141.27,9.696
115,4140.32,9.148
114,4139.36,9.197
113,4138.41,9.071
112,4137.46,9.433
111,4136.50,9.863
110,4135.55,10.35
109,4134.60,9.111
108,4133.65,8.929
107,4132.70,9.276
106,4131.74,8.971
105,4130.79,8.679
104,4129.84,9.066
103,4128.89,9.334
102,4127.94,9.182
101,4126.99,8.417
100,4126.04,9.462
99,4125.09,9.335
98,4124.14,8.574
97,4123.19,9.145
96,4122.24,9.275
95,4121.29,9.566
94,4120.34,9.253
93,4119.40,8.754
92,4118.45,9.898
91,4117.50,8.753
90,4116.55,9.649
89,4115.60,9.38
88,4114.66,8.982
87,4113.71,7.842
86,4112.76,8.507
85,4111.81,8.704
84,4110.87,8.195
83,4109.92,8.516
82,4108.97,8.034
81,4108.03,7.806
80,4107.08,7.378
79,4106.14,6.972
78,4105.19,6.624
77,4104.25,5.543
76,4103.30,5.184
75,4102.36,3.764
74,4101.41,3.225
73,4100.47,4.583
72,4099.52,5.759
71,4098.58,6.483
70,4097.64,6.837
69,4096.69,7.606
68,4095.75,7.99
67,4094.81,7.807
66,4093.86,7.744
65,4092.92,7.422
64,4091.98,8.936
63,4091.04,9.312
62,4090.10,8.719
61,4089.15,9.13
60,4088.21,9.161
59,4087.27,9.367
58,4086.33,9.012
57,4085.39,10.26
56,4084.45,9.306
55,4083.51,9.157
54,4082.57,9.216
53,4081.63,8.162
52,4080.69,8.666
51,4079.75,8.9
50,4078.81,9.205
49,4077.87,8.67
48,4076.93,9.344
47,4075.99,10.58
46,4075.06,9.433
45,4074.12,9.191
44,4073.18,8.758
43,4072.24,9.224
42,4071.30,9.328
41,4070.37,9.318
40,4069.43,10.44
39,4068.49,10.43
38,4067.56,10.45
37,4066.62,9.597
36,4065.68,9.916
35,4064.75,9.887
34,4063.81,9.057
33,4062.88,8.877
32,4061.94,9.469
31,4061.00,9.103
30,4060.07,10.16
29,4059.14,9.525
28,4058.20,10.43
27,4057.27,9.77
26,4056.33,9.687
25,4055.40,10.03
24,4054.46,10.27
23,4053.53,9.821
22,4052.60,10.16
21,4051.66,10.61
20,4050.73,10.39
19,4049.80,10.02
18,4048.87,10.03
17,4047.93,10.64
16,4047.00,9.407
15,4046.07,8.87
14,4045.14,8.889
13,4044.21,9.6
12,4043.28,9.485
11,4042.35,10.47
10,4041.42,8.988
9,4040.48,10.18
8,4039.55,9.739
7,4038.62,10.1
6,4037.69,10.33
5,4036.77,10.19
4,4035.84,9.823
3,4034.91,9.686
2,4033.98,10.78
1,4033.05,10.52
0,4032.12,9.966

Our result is 6.54 Ang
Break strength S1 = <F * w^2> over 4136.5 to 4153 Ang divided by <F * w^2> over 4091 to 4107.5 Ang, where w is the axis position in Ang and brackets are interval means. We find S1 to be 1.45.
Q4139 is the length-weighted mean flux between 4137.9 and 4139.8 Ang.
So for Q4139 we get 9.17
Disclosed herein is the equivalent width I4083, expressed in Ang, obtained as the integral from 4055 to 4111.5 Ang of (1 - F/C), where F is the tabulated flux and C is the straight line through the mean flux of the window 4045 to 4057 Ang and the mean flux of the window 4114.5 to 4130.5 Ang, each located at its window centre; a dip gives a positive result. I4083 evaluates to 6.5 Ang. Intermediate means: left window 9.93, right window 9.18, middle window 8.51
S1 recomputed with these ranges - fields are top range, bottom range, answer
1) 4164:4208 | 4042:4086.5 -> 1.06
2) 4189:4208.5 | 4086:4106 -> 1.41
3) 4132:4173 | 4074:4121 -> 1.19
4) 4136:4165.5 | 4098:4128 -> 1.23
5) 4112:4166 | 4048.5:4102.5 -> 1.07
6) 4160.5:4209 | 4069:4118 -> 1.22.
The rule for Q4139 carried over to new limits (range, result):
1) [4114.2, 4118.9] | 9.33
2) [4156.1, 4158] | 9.7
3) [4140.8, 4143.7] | 8.99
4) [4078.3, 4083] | 8.82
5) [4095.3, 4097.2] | 7.77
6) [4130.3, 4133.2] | 8.96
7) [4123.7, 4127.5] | 8.95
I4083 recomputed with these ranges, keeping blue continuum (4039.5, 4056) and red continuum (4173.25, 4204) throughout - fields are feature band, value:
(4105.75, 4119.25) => 1.73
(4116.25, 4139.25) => 1.15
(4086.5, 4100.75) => 2.79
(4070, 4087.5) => 1.05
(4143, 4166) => 0.40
